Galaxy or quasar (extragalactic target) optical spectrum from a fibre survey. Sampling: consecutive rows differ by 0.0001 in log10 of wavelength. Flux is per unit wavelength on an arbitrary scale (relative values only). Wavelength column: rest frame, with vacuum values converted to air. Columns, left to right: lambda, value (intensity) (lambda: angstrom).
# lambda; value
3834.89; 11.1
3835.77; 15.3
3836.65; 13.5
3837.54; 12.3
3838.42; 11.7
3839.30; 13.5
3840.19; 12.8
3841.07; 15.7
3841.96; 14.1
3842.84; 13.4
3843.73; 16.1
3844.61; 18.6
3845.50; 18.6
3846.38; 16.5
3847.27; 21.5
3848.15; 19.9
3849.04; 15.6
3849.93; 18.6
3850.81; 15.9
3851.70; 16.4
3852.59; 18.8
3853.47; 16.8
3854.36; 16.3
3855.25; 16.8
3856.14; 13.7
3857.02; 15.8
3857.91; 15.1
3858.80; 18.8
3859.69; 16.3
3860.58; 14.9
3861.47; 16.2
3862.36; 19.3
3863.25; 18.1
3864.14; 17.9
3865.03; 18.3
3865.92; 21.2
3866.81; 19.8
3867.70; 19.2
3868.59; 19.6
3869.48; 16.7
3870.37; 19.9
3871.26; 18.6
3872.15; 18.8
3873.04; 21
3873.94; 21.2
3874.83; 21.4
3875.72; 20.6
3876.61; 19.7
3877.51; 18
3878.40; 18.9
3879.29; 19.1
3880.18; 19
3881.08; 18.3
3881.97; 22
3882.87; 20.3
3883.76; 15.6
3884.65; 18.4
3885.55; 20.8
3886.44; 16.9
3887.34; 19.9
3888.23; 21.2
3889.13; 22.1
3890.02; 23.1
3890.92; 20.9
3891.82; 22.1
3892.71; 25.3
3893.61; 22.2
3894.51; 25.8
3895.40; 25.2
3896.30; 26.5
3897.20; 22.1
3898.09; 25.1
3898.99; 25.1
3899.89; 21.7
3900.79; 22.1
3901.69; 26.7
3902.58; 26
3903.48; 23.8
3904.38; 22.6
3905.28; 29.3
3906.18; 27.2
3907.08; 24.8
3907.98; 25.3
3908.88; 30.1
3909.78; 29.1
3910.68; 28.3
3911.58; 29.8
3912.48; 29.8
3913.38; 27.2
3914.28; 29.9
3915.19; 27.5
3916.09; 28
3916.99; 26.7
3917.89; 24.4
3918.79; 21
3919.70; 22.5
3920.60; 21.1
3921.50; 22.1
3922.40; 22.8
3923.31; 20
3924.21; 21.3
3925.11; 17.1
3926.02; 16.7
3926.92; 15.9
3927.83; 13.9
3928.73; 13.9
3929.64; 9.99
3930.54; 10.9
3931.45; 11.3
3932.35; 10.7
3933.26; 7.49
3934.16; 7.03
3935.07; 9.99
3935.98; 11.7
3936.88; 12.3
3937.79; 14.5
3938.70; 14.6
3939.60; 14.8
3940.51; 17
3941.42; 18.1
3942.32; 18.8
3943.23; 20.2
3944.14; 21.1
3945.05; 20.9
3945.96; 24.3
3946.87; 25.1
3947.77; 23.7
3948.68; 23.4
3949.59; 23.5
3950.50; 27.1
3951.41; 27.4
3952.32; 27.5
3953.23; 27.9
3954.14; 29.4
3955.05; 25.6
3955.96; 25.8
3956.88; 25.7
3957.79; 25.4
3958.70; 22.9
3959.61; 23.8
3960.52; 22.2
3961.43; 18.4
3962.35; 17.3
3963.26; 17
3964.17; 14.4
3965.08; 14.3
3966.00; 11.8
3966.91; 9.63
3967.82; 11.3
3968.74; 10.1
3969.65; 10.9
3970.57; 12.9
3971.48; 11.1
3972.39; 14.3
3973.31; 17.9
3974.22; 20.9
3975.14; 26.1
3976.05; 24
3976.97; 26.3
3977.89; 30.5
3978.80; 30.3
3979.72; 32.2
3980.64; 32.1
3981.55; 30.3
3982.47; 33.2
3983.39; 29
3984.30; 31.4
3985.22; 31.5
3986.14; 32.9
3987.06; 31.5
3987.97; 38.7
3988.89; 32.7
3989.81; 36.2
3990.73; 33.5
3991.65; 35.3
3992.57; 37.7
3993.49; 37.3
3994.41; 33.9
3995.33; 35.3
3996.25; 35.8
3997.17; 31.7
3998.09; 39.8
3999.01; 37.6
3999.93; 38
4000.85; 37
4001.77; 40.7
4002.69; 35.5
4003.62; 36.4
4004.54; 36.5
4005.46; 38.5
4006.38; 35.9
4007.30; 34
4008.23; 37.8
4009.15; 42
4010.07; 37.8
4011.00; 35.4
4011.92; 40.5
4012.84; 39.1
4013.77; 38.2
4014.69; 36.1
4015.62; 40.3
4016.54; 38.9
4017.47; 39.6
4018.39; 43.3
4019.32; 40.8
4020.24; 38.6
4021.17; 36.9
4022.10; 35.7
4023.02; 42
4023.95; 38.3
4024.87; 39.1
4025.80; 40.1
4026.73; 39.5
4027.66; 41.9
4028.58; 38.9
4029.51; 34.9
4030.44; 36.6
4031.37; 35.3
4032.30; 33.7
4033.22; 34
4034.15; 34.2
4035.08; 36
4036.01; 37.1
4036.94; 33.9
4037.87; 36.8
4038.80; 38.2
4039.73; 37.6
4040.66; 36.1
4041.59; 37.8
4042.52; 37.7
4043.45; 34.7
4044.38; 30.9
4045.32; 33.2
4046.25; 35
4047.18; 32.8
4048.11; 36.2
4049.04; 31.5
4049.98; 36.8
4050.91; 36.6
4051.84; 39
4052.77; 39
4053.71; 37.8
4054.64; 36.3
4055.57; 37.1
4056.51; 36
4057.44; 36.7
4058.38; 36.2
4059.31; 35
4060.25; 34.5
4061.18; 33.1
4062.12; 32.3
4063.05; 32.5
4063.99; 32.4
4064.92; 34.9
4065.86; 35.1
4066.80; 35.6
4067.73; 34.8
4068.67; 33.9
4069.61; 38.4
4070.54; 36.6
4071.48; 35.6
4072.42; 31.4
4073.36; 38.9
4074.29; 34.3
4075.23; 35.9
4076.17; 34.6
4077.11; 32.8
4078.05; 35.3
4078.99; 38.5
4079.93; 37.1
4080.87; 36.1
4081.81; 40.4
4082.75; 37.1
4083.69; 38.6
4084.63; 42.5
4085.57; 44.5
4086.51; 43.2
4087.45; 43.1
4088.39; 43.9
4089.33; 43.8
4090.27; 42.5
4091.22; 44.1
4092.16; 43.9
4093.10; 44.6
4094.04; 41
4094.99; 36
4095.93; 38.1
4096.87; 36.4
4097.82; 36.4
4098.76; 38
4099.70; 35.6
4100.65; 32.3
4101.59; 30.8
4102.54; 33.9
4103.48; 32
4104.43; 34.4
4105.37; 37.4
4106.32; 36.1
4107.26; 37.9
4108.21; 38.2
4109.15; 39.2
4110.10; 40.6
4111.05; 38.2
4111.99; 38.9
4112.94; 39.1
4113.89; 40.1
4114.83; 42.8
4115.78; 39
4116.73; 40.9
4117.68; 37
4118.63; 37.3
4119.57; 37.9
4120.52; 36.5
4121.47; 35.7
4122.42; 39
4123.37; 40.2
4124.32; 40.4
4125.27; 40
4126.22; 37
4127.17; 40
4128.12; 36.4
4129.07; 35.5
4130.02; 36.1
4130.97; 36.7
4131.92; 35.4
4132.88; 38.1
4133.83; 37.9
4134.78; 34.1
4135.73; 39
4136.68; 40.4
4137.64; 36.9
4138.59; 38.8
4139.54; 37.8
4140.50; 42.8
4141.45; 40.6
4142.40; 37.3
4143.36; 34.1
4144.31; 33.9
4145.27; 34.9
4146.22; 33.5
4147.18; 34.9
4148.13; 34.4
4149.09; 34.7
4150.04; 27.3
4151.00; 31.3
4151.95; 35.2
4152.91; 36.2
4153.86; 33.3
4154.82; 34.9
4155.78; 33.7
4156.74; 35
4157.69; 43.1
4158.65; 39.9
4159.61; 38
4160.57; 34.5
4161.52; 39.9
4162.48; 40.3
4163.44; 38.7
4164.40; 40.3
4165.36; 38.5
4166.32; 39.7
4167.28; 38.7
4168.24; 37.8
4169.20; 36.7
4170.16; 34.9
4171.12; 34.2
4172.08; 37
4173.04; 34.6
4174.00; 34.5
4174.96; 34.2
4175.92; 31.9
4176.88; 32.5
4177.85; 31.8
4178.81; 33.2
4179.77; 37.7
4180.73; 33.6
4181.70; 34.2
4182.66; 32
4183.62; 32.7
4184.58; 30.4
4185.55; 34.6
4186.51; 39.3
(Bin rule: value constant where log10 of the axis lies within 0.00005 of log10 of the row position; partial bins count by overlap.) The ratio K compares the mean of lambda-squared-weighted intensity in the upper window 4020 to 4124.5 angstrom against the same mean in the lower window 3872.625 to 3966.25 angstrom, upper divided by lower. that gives 1.9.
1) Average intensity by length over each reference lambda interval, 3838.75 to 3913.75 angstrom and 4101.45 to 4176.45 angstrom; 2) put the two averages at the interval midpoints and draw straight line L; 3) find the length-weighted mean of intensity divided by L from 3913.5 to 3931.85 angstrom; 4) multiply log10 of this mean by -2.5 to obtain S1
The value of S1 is 0.16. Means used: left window 20.4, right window 37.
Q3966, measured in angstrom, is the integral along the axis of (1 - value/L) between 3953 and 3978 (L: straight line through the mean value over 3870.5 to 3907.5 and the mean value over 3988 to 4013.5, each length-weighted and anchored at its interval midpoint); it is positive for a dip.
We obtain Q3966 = 9.9 angstrom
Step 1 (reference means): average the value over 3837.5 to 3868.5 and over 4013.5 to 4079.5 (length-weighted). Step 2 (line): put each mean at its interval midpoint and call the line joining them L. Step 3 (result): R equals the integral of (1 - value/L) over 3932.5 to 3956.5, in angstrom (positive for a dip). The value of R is 5.8 angstrom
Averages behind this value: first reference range 16.8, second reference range 36.3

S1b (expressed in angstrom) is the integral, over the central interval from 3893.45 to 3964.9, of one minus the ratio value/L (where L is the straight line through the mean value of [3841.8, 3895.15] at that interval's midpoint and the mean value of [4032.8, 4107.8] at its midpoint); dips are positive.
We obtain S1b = 6.88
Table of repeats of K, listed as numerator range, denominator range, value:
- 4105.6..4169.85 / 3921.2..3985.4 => 2.06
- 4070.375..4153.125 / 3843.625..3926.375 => 1.98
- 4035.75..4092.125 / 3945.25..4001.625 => 1.46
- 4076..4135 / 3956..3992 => 1.71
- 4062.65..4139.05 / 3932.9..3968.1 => 2.10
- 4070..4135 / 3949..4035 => 1.29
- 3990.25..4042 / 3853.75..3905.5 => 1.97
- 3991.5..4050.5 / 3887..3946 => 1.86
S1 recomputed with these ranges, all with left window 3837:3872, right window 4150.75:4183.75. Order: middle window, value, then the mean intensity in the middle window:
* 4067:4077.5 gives -0.17 mag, 35.2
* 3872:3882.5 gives -0.09 mag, 19.9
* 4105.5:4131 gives -0.17 mag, 38.4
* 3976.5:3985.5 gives -0.24 mag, 30.6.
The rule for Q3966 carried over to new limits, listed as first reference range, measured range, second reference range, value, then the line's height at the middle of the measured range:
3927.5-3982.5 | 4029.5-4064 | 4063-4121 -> -4.2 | 31.7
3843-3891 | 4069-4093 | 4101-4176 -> -4.3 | 33.1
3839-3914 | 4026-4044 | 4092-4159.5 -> -3.2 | 31.1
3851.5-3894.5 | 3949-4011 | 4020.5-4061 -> 4.6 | 30.1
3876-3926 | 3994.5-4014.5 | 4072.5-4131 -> -4.0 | 31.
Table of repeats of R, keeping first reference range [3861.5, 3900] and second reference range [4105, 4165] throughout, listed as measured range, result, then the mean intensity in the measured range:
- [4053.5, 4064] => -0.88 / 35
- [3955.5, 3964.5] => 1.53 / 21.4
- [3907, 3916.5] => -2.38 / 28.3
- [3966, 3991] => 2.07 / 24.9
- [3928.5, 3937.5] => 5.06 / 10.5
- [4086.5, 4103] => -2.15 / 39.2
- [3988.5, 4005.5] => -4.80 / 36.2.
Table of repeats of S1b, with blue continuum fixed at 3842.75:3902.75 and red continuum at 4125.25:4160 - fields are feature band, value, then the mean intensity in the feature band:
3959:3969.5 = 4.1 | 15.5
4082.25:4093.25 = -3.2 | 42.6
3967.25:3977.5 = 3.6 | 16.9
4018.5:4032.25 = -4.4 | 38.4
